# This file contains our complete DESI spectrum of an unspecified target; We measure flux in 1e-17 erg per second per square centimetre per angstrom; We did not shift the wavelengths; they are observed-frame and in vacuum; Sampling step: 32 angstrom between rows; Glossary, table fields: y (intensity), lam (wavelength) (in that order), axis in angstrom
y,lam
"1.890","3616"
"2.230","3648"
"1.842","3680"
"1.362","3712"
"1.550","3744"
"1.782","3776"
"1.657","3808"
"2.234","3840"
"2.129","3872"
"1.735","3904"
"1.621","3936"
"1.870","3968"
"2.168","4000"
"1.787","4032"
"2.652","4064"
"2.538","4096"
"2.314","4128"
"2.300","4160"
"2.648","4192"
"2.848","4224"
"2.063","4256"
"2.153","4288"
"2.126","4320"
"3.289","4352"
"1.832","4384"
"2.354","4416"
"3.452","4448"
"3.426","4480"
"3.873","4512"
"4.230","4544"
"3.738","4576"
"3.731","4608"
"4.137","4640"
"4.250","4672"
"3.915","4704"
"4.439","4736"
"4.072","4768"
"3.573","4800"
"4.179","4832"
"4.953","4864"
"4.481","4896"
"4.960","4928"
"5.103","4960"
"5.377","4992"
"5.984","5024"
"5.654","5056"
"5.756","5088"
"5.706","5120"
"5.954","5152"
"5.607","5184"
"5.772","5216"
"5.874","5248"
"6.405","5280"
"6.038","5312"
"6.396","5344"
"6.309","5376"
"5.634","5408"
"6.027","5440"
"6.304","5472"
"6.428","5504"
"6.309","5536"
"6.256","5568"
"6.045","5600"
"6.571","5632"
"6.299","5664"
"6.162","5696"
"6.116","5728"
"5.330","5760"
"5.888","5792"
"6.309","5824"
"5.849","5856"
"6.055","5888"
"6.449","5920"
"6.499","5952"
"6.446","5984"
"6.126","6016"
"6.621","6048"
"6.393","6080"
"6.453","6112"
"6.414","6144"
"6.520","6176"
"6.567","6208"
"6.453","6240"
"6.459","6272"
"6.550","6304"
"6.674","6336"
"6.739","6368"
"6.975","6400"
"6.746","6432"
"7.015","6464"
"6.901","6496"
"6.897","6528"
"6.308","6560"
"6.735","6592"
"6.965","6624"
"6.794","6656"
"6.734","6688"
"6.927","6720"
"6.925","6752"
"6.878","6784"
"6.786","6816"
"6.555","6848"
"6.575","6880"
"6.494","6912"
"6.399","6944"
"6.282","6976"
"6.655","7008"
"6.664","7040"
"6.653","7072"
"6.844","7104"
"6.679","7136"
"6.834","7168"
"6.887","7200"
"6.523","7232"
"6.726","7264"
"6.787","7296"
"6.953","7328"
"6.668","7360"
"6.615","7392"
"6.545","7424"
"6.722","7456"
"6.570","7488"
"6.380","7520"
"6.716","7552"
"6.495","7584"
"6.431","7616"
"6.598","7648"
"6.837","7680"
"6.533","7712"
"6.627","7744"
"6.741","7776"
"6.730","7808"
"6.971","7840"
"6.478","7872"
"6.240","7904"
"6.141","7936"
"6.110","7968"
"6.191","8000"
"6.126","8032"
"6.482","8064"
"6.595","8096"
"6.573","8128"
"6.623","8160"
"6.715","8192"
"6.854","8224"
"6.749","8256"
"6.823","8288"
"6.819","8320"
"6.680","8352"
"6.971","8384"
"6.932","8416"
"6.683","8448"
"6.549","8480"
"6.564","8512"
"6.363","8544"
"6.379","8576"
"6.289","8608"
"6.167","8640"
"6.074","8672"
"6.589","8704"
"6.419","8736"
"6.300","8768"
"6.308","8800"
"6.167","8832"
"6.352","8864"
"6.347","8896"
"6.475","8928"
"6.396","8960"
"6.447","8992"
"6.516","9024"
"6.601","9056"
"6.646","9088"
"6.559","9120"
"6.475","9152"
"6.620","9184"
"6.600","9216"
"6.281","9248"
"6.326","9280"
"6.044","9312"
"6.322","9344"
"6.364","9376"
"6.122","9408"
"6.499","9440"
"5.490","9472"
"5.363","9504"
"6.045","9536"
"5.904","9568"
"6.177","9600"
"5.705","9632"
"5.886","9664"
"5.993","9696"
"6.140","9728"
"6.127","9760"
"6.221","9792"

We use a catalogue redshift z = 0.11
